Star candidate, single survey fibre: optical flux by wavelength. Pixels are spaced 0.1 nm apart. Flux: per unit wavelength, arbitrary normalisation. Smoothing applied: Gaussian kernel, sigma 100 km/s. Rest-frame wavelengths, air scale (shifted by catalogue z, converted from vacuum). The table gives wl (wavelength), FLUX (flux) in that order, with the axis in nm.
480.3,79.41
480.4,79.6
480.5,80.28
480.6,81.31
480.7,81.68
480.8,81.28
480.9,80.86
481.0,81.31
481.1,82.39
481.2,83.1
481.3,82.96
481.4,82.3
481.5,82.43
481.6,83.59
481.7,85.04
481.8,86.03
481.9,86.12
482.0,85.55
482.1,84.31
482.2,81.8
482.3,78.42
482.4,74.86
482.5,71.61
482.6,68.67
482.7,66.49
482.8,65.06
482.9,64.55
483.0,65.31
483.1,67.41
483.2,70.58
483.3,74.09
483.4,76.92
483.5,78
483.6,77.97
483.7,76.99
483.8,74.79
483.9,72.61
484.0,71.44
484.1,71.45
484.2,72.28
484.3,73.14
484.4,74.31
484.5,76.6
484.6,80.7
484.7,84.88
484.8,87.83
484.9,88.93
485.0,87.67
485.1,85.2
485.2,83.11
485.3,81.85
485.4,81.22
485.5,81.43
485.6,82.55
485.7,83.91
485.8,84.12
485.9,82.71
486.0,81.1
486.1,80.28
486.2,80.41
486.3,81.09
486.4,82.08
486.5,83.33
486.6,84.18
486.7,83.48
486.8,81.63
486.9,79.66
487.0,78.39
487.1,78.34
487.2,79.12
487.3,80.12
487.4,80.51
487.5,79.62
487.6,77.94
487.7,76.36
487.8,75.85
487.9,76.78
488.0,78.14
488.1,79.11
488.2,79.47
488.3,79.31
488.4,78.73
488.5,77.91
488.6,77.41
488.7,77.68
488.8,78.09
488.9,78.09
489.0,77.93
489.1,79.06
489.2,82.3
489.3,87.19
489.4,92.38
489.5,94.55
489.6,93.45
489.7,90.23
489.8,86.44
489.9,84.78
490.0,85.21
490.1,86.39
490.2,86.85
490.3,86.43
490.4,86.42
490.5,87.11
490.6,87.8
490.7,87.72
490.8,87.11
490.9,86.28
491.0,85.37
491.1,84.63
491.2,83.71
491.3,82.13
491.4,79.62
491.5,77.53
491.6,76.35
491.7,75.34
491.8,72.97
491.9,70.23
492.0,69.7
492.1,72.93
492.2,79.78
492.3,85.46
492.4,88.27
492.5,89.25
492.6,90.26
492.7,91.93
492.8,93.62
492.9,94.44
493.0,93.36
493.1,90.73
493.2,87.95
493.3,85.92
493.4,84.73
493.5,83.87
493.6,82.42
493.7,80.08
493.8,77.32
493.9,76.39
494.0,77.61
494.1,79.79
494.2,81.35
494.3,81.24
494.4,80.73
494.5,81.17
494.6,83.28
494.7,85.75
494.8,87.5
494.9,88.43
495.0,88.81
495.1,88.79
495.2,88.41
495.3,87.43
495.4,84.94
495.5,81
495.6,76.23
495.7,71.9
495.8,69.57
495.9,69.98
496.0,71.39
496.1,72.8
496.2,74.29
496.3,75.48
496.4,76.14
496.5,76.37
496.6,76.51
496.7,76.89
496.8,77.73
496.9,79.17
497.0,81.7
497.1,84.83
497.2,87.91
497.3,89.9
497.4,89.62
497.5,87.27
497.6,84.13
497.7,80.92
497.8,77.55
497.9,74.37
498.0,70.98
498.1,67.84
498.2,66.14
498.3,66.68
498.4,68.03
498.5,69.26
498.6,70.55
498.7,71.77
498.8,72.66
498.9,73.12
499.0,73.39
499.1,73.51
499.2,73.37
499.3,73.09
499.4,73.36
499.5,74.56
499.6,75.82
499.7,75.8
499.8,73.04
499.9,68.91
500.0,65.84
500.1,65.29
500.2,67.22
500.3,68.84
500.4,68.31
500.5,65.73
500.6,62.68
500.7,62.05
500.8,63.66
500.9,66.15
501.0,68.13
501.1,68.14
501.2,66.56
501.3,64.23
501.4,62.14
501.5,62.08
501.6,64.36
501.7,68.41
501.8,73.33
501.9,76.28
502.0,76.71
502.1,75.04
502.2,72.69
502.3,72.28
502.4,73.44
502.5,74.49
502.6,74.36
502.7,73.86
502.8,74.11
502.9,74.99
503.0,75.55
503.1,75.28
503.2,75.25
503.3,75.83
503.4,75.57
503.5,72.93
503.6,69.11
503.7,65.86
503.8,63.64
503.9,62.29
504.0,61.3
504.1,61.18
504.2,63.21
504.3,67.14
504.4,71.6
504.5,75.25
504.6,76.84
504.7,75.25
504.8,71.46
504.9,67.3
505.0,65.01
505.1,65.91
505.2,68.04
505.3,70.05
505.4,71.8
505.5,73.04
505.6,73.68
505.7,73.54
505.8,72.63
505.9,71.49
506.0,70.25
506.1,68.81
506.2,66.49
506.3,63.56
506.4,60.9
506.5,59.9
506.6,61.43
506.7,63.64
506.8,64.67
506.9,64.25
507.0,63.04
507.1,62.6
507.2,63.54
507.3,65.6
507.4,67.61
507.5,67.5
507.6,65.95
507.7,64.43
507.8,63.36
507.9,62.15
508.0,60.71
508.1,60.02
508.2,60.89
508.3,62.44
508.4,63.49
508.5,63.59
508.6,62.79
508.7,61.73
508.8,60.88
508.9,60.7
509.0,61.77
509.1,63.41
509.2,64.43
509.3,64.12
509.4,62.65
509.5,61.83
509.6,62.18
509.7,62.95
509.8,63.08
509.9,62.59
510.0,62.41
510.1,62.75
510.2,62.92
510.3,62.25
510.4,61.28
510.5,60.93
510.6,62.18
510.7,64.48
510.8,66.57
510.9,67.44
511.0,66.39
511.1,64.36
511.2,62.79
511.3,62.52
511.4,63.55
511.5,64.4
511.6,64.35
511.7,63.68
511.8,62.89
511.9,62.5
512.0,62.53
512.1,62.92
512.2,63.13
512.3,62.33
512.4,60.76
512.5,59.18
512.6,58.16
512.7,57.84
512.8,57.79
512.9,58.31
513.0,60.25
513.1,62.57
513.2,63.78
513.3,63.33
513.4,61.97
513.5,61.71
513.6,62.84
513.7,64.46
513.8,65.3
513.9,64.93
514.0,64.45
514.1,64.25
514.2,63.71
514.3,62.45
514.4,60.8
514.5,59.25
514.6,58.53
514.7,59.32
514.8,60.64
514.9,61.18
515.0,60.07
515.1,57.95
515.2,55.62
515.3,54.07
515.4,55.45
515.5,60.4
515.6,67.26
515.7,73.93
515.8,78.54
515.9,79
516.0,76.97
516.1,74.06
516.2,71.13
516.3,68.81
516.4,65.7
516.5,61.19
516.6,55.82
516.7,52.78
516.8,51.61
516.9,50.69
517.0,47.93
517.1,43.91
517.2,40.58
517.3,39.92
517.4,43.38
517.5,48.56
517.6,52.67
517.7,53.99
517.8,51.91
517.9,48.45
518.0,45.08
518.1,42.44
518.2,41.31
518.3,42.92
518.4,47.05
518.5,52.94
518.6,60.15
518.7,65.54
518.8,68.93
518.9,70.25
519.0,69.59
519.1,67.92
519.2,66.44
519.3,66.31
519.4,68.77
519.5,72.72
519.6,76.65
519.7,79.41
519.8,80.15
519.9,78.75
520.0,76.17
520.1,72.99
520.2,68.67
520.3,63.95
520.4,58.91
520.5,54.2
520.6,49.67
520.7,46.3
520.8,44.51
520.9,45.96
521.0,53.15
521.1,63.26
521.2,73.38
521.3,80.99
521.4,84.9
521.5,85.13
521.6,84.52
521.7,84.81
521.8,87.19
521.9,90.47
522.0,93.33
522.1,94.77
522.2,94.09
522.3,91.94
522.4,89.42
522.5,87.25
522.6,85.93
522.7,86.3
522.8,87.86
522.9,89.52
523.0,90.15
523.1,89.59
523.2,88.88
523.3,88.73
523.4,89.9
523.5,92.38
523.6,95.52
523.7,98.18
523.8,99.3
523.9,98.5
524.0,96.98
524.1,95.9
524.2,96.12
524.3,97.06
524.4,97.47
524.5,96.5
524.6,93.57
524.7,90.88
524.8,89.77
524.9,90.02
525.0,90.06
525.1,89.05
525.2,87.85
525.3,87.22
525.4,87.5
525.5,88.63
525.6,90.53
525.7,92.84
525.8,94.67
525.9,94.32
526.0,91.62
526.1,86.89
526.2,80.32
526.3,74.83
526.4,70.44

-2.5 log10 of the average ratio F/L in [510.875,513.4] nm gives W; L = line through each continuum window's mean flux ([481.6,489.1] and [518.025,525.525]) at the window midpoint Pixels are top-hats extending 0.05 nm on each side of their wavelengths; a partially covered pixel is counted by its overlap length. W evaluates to 0.25 mag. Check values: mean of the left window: 78.6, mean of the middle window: 62.3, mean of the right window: 78.4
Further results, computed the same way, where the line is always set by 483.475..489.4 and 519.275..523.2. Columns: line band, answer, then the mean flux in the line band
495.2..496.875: 0.033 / 76.6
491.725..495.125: -0.059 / 83.6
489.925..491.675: -0.065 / 84.4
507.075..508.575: 0.218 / 63.6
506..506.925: 0.212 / 64.1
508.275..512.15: 0.224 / 63.1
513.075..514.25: 0.210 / 63.6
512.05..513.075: 0.273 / 60.1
